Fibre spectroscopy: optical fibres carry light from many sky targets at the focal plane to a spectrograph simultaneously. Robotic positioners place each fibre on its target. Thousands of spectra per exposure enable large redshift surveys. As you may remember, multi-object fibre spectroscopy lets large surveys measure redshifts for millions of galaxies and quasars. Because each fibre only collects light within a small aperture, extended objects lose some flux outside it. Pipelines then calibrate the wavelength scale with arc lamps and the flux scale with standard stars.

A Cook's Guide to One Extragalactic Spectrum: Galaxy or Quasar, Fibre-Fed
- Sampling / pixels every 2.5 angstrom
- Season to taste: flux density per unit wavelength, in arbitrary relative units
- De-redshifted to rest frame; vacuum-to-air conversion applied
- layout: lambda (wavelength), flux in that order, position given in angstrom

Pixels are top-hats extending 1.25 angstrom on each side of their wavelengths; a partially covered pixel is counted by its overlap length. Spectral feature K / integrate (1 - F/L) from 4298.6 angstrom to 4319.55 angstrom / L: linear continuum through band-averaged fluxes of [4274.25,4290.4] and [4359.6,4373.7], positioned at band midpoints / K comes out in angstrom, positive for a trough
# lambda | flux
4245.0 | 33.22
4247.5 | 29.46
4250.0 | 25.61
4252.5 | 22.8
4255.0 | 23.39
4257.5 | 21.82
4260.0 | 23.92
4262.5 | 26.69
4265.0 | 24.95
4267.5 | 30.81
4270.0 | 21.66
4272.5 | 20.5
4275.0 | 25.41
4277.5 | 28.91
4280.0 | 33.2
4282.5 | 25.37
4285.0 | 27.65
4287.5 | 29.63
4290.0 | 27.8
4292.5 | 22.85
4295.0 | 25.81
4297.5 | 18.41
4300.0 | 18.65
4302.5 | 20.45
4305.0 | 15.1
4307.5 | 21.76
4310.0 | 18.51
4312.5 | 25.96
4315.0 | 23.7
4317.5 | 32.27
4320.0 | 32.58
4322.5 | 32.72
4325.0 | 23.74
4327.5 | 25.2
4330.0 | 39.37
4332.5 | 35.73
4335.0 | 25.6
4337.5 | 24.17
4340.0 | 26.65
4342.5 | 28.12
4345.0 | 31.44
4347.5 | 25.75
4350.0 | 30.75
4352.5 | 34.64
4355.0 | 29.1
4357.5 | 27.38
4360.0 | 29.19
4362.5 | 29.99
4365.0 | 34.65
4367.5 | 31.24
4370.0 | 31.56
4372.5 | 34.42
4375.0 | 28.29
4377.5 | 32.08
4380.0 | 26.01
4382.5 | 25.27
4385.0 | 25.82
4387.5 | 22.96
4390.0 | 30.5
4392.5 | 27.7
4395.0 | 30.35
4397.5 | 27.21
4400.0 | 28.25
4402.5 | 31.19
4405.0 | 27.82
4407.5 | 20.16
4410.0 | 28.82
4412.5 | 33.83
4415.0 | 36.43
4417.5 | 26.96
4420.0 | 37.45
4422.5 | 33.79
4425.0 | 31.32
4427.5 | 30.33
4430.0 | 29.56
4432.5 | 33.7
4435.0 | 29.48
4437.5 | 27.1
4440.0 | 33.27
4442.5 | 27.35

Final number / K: 5.07 angstrom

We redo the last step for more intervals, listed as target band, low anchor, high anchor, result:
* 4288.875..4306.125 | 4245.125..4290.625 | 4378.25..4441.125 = 3.59 angstrom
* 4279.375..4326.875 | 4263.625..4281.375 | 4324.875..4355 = 4.90 angstrom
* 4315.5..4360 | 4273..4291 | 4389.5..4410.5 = -2.67 angstrom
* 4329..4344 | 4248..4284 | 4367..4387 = -1.14 angstrom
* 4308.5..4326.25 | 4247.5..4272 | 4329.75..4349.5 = 0.61 angstrom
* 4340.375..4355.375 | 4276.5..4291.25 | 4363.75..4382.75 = 0.17 angstrom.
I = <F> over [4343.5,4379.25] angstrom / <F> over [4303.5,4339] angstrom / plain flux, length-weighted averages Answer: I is 1.1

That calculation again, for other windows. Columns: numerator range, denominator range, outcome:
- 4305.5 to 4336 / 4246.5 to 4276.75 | 1.12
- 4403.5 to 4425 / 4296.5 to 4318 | 1.44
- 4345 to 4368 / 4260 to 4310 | 1.25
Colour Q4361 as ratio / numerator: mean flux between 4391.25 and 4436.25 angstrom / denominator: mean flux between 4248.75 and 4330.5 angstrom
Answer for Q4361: 1.2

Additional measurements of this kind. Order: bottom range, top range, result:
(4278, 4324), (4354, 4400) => 1.15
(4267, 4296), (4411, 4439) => 1.20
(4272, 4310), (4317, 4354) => 1.24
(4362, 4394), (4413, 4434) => 1.11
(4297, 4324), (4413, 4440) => 1.33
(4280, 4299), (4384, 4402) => 1.07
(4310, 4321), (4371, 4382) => 1.09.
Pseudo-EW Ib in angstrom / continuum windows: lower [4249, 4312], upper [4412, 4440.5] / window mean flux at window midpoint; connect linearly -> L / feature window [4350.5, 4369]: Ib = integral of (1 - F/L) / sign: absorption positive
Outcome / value -1.7 angstrom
